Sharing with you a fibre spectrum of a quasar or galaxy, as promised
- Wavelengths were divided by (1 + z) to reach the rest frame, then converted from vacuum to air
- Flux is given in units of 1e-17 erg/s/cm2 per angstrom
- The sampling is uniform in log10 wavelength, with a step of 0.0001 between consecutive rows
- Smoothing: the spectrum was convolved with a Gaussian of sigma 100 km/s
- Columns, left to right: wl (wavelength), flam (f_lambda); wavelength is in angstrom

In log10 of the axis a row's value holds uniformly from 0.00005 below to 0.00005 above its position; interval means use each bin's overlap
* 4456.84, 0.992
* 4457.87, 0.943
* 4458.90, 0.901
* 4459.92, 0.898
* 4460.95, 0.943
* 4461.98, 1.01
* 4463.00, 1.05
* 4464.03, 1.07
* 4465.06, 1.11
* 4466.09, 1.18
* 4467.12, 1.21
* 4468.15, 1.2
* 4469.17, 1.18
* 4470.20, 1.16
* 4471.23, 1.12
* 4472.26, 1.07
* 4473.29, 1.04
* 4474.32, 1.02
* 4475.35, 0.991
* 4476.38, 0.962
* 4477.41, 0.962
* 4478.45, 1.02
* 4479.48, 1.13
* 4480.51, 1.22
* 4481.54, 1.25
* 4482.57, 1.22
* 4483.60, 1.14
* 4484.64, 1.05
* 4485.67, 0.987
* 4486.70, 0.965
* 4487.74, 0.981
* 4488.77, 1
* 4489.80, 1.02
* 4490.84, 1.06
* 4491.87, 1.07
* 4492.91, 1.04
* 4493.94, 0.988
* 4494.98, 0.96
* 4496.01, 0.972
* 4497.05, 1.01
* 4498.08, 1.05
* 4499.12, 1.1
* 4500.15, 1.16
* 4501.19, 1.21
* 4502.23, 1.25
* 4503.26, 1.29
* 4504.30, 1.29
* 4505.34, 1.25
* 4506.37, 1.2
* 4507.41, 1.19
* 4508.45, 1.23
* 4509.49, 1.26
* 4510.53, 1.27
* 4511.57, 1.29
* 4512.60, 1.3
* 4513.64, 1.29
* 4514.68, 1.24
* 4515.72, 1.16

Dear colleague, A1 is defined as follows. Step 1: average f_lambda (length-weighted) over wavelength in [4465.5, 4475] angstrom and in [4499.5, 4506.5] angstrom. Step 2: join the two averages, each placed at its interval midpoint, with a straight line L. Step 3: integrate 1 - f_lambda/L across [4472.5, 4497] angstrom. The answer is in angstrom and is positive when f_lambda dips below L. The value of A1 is 2.72 angstrom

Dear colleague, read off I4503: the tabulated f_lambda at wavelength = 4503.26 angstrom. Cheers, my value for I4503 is 1.29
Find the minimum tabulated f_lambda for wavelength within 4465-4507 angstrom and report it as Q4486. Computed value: 0.96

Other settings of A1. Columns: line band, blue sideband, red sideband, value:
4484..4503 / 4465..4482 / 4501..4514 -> 2.3 angstrom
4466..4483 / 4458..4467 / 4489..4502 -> -1.2 angstrom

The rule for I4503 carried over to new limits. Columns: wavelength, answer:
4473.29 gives 1.04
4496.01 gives 0.972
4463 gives 1.05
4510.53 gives 1.27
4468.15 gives 1.2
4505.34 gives 1.25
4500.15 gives 1.16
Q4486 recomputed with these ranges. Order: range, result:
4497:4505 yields 1.01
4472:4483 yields 0.962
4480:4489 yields 0.965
